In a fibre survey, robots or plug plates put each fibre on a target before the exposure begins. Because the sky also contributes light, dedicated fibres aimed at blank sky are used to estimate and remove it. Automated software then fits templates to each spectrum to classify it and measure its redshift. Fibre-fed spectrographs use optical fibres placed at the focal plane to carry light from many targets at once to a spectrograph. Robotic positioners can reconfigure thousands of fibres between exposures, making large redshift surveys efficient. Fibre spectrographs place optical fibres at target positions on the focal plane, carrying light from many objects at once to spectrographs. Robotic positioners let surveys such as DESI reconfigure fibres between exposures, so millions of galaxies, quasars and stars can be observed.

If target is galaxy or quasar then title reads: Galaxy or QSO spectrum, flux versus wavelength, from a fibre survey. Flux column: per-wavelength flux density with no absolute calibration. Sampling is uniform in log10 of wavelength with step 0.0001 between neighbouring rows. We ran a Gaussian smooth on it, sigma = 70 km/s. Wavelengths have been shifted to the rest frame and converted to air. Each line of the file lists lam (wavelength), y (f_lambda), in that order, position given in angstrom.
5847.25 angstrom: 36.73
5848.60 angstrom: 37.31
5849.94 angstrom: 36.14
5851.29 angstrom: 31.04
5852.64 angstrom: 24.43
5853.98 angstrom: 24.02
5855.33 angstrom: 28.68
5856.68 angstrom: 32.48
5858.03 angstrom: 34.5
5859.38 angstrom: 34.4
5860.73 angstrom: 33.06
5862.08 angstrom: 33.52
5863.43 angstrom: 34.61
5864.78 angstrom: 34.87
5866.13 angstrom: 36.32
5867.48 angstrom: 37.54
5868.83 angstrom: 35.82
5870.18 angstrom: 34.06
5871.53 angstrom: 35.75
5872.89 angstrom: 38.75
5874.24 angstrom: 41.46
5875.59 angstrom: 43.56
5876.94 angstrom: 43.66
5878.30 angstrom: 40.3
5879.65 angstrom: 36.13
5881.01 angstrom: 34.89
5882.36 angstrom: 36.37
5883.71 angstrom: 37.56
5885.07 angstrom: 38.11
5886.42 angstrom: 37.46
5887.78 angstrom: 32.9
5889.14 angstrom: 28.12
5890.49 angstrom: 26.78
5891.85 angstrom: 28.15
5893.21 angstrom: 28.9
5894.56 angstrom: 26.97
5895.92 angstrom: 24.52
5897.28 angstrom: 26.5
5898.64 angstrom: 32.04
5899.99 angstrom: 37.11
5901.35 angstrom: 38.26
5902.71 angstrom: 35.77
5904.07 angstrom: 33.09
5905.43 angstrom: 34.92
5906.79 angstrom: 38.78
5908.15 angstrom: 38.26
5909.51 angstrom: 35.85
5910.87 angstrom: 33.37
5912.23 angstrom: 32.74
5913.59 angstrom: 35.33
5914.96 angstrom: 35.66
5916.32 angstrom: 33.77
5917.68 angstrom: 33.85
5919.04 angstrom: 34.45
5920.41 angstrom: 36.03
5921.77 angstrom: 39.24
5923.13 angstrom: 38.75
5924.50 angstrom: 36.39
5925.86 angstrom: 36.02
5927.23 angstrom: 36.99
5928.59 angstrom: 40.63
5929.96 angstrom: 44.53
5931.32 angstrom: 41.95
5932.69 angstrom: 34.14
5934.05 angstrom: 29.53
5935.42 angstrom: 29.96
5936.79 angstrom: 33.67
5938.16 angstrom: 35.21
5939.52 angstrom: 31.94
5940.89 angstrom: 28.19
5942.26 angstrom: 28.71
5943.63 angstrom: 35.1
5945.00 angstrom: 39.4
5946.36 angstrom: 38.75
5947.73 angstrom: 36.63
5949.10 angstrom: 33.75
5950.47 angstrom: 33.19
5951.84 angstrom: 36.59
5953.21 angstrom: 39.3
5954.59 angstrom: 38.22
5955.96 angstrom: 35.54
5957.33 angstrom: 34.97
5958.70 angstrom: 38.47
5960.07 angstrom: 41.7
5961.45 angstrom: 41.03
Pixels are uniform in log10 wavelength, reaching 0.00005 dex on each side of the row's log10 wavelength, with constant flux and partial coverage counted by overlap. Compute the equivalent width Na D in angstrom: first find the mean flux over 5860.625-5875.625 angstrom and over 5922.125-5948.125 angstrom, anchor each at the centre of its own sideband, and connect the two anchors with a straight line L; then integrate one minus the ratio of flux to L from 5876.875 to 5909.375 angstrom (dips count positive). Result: 2.1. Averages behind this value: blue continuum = 36.5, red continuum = 35.6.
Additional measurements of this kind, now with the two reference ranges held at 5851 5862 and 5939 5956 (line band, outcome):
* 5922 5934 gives -1.5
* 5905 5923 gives -1.3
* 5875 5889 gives -2.6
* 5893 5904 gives 0.4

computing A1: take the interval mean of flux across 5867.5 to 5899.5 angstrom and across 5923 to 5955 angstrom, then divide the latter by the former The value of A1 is 1.04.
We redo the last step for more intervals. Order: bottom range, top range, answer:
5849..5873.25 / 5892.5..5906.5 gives 0.96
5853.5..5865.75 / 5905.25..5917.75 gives 1.09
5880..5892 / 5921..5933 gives 1.15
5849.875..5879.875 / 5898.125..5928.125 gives 1.02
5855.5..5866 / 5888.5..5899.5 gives 0.83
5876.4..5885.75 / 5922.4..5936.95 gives 0.96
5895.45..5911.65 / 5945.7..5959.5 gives 1.07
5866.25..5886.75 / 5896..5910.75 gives 0.91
